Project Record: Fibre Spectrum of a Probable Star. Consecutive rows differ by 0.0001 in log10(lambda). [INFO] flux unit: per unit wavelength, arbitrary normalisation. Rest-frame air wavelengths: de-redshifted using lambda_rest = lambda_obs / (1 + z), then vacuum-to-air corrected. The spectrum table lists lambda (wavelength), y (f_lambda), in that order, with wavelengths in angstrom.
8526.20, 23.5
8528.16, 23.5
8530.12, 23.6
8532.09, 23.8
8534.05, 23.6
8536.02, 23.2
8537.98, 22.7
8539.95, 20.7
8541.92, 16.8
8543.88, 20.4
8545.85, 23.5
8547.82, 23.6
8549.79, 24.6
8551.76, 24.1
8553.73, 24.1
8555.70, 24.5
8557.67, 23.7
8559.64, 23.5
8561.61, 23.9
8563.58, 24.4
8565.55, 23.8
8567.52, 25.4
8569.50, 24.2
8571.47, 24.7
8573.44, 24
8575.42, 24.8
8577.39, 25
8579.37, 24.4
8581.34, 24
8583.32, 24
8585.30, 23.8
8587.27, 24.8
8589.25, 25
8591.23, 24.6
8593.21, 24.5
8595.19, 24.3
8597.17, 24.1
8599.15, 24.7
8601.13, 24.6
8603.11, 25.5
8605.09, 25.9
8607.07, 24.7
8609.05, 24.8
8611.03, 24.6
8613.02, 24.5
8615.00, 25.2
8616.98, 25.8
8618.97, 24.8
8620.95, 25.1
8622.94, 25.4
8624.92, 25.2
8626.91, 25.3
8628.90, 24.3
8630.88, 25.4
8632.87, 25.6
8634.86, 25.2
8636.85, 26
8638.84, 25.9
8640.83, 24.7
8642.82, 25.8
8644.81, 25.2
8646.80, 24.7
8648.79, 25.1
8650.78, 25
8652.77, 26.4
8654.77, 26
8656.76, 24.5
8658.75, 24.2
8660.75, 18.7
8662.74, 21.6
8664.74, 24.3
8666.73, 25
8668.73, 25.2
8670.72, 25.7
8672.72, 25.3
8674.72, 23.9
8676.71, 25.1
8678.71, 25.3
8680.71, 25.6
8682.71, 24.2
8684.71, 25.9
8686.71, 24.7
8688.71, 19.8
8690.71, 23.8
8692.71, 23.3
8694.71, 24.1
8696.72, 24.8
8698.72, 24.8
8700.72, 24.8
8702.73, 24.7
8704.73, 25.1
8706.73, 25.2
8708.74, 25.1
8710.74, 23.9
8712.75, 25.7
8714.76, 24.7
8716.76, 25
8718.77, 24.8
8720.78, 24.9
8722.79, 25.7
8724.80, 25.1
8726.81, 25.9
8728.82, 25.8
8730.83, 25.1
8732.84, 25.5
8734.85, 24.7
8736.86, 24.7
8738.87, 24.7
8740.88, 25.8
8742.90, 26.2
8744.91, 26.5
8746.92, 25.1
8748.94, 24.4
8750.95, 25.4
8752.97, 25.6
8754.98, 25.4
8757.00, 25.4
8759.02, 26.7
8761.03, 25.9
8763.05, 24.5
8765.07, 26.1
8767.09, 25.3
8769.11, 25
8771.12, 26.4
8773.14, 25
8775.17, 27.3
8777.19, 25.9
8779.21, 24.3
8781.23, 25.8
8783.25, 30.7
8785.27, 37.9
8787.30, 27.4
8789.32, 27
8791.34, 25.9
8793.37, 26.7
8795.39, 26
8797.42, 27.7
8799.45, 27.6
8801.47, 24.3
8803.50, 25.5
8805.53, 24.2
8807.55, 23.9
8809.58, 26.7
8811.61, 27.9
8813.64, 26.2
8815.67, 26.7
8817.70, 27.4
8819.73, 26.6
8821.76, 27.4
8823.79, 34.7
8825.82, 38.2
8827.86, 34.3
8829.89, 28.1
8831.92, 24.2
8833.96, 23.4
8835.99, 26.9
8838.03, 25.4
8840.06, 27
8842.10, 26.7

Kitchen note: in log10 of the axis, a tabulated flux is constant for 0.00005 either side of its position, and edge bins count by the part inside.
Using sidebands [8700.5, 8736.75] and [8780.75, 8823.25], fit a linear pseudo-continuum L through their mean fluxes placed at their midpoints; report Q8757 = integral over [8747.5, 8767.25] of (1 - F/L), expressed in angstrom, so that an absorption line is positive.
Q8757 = 0.5 angstrom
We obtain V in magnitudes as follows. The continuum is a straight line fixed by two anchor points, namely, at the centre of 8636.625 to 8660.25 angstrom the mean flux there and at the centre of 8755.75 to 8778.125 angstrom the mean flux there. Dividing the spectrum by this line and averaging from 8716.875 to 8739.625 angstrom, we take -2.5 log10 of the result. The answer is 0.017 mag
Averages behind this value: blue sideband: 25.1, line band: 25.2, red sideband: 25.8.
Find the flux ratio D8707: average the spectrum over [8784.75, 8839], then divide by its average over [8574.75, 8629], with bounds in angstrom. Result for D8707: 1.11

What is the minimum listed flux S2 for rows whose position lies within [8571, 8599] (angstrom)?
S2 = 23.8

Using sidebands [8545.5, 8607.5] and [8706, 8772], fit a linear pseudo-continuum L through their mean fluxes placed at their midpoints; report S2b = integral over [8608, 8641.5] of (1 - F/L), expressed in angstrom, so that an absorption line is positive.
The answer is -0.7 angstrom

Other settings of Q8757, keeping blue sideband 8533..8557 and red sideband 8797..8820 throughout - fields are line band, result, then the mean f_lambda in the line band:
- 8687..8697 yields 0.60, 23.1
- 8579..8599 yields -0.96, 24.4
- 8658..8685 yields 0.12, 24.2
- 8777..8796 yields -1.47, 27.9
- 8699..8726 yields -0.09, 25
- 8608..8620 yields -0.69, 25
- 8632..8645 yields -0.86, 25.5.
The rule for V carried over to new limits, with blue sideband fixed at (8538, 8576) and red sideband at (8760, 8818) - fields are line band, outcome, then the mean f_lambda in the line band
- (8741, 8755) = 0.020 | 25.5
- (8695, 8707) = 0.023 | 24.8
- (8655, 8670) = 0.058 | 23.5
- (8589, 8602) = -0.027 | 24.5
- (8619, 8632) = -0.034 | 25.1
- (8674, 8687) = 0.004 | 25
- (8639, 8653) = -0.028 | 25.3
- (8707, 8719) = 0.028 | 24.9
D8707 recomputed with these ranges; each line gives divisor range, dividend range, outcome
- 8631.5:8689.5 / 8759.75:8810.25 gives 1.08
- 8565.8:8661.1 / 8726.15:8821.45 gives 1.05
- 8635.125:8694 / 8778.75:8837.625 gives 1.13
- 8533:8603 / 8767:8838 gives 1.15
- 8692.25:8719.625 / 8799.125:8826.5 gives 1.11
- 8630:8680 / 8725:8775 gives 1.03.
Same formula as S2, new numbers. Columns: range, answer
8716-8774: 24.4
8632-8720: 18.7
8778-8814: 23.9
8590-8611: 24.1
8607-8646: 24.3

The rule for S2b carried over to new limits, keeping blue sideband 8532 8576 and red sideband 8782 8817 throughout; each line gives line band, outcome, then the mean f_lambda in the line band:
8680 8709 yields 1.4 angstrom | 24.4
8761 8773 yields 0.5 angstrom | 25.5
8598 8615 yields -0.5 angstrom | 24.9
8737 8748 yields 0.3 angstrom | 25.6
